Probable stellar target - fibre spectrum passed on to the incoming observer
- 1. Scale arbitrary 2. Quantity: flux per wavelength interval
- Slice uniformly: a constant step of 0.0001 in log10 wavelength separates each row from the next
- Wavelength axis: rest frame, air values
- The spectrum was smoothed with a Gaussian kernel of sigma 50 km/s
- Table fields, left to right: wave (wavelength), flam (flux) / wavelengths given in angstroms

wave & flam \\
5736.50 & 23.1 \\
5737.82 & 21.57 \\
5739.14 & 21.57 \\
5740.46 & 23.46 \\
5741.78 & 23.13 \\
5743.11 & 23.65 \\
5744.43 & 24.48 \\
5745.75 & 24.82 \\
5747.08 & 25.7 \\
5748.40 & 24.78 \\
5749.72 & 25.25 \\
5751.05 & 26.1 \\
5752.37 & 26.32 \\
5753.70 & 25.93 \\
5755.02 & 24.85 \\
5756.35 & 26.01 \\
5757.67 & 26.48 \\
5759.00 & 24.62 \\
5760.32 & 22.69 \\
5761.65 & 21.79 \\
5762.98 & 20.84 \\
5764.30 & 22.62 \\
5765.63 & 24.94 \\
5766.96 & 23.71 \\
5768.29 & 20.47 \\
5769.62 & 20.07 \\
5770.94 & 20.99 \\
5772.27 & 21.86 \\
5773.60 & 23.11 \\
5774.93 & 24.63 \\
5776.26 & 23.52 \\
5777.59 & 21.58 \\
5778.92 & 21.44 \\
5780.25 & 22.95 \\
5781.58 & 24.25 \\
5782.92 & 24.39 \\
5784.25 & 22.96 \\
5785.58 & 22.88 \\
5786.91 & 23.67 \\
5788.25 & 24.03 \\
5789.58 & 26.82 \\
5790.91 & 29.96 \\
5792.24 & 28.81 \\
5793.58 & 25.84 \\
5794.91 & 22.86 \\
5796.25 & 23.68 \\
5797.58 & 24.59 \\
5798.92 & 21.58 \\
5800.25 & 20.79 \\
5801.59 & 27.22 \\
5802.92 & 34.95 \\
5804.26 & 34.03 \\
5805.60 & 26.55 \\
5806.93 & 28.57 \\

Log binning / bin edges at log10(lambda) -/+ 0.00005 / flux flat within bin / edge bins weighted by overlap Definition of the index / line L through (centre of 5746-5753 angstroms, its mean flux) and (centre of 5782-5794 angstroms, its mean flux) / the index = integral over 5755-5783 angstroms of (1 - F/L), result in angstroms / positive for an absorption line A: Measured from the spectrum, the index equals 2.7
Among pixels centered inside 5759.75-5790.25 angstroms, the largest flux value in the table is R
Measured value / 26.82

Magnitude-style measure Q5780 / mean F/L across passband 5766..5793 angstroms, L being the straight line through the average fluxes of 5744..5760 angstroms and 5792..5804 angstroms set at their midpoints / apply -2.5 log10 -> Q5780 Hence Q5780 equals 0.09 mag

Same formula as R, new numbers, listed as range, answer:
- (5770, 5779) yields 24.63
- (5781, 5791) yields 29.96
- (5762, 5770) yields 24.94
